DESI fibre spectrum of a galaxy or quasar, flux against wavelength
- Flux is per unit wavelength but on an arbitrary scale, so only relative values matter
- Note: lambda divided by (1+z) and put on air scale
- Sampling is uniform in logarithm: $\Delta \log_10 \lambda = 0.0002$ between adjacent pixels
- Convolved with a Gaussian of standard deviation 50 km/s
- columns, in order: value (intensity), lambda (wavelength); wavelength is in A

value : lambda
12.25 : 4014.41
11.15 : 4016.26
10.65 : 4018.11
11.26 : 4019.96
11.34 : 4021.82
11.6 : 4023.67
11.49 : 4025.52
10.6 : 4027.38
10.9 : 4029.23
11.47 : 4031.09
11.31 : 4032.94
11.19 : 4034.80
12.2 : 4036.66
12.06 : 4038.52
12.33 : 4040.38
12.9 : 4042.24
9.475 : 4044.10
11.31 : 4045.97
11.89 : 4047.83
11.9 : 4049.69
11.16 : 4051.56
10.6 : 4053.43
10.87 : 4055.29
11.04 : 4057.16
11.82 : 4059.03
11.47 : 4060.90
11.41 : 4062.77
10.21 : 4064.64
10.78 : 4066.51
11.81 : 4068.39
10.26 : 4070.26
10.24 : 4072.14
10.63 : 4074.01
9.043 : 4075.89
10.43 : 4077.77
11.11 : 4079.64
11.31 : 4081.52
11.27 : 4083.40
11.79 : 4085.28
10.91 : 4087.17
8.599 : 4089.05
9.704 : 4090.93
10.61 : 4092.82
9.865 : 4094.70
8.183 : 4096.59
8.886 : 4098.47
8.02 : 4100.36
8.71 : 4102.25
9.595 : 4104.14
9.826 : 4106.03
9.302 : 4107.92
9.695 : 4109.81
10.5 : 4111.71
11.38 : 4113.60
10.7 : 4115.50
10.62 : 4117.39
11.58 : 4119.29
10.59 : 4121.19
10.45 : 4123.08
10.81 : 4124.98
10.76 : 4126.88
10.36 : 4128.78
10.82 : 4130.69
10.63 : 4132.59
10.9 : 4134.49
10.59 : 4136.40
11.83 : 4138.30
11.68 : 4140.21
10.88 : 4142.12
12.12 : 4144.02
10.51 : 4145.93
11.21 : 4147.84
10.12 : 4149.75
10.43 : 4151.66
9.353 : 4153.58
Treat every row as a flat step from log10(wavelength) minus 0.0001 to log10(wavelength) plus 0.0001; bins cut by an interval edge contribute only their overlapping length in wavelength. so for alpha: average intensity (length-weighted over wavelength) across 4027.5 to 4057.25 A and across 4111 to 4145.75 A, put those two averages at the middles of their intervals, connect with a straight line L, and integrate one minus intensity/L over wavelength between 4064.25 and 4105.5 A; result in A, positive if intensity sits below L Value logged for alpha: 4.1 A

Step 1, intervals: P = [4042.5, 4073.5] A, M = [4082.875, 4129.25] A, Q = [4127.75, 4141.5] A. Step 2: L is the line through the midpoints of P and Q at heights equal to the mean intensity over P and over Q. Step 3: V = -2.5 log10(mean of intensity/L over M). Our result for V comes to 0.09 mag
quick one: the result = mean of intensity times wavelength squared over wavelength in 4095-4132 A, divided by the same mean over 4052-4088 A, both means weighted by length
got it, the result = 0.94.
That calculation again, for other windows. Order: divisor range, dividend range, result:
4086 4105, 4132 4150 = 1.22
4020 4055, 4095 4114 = 0.85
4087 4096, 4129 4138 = 1.12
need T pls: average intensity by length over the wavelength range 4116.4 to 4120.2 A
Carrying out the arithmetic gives 11.1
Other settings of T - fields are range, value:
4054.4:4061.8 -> 11.3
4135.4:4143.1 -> 11.2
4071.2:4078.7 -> 10.1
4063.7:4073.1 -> 10.7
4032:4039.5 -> 11.7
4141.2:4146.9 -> 11.2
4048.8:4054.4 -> 11.2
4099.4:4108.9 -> 9.09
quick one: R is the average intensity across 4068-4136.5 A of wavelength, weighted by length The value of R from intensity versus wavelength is 10.3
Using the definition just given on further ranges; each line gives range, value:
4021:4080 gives 11.2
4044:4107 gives 10.4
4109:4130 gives 10.7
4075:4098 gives 10.2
